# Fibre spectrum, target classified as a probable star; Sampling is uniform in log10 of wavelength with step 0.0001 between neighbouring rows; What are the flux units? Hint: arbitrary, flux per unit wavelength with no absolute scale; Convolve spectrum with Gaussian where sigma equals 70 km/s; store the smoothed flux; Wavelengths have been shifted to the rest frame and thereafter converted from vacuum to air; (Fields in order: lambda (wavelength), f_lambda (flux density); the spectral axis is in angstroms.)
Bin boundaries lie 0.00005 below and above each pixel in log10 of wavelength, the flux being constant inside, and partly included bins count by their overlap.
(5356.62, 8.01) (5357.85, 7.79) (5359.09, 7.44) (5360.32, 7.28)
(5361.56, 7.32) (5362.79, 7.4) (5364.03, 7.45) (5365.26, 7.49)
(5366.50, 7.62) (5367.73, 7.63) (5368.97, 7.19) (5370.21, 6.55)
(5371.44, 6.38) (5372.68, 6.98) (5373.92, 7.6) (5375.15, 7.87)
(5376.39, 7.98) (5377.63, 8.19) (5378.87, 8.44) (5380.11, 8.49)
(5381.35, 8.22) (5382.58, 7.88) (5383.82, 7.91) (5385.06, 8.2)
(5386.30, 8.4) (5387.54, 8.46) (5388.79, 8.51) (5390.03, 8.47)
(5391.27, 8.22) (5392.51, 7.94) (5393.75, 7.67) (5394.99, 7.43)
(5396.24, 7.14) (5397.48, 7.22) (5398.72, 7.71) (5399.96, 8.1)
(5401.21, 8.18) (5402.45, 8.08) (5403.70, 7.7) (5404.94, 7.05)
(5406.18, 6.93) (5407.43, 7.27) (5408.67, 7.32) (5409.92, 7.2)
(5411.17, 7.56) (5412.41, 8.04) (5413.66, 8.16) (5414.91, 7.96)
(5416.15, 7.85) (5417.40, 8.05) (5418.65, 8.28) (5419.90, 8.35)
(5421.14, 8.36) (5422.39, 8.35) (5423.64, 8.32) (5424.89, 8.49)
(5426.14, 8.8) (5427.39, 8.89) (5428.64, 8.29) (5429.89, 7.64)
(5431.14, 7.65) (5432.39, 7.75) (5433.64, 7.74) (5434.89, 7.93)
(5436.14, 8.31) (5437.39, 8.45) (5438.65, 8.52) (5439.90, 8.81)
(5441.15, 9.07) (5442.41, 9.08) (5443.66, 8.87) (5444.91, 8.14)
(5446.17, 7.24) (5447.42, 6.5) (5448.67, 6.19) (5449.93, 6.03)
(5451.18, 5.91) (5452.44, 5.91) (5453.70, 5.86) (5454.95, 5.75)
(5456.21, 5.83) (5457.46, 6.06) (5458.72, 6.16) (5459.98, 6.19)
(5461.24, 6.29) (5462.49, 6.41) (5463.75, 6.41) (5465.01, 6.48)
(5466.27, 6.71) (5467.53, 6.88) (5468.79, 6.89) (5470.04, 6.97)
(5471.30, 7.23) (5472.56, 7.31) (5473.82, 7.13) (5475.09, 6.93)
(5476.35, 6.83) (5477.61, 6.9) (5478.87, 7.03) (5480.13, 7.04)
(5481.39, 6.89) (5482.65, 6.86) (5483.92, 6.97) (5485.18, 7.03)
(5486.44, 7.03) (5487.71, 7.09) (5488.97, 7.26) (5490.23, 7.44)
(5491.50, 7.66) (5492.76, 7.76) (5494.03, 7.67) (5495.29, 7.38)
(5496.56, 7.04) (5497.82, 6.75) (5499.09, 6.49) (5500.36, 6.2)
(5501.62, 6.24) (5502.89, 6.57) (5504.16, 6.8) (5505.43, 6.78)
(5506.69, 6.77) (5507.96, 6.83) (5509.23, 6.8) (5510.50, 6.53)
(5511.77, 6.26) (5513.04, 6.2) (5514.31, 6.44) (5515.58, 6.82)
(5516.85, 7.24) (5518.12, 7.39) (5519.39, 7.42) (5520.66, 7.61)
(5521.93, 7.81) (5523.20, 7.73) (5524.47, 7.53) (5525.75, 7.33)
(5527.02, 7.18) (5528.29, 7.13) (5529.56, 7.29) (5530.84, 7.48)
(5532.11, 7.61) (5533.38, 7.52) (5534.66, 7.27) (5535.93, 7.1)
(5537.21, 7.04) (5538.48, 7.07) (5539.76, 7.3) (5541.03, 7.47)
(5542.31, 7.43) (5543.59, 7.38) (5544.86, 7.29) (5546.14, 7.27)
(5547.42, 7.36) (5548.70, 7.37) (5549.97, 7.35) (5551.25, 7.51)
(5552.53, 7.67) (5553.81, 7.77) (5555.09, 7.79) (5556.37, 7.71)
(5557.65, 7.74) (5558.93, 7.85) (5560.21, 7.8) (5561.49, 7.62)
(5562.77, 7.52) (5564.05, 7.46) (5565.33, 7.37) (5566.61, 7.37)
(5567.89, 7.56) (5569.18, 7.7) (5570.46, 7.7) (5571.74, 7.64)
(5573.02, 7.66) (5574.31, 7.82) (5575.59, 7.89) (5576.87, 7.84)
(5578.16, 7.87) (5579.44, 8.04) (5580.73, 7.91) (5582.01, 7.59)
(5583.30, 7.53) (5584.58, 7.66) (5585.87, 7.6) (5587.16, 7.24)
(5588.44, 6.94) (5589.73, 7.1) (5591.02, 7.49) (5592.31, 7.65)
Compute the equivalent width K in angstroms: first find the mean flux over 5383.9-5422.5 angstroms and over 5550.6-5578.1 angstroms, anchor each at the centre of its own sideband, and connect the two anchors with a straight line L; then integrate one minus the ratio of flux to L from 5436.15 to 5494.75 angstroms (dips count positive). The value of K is 5.6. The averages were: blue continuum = 7.87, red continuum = 7.67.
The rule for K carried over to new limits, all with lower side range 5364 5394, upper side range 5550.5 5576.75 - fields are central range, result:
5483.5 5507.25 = 2.25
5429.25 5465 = 2.85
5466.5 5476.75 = 0.97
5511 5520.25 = 1.04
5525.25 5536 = 0.50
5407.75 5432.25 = -0.83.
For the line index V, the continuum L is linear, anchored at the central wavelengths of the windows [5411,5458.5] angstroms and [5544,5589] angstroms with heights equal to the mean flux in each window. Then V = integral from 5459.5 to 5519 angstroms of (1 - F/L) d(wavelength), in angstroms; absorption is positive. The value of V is 6.1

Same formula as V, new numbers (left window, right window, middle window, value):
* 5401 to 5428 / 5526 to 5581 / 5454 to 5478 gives 3.7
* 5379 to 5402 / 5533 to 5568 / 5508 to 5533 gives 1.4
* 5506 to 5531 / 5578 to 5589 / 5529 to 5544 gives -0.2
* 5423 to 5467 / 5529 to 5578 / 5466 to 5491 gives 1.2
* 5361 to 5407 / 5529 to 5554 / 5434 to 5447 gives -1.4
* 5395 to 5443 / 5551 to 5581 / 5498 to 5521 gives 3.2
